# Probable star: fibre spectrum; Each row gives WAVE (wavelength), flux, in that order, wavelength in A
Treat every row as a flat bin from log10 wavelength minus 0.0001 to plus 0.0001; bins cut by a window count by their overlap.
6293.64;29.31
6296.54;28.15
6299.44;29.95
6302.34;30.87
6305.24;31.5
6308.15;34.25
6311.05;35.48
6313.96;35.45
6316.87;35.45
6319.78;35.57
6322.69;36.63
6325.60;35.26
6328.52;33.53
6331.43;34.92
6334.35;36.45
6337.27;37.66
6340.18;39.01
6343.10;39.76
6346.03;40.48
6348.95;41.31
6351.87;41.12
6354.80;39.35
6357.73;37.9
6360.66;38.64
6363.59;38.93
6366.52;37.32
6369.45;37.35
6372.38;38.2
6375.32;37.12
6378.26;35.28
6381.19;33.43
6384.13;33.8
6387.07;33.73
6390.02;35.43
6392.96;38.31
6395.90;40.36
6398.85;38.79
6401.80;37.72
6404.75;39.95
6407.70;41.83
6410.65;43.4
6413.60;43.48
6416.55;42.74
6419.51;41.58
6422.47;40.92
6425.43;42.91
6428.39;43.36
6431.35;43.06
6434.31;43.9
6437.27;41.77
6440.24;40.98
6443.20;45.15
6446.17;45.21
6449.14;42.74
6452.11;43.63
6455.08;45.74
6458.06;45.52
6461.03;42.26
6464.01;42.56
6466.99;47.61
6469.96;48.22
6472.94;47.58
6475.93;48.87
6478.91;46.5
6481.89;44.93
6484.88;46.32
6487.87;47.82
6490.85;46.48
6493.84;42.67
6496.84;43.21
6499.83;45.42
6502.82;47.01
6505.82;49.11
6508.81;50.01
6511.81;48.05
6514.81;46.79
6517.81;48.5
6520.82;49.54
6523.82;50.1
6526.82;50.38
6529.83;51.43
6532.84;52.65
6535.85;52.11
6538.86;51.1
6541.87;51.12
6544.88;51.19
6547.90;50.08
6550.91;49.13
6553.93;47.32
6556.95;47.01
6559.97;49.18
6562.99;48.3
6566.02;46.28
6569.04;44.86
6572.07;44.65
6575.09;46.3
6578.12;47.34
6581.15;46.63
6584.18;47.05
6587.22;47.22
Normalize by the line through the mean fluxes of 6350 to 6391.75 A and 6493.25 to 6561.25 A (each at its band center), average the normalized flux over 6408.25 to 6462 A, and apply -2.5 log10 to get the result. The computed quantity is -0.03 mag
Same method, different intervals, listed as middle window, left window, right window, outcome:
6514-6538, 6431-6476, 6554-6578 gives -0.10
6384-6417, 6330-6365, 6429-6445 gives 0.06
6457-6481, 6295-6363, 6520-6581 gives -0.05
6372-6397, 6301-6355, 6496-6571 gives 0.11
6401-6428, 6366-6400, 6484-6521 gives -0.07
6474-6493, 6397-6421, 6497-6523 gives -0.01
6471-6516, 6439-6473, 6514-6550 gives 0.02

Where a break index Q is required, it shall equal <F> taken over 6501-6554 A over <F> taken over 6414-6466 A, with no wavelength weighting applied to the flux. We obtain 1.15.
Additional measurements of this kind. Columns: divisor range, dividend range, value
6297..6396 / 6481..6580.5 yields 1.32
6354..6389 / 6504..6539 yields 1.36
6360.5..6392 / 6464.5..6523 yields 1.30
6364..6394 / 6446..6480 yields 1.26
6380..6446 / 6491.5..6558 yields 1.21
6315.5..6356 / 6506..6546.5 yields 1.33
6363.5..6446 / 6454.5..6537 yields 1.19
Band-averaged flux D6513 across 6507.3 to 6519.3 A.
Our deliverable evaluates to 48.4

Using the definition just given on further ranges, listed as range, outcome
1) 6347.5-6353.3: 41.2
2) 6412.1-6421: 42.6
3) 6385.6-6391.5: 34.6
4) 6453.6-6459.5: 45.6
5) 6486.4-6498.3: 45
